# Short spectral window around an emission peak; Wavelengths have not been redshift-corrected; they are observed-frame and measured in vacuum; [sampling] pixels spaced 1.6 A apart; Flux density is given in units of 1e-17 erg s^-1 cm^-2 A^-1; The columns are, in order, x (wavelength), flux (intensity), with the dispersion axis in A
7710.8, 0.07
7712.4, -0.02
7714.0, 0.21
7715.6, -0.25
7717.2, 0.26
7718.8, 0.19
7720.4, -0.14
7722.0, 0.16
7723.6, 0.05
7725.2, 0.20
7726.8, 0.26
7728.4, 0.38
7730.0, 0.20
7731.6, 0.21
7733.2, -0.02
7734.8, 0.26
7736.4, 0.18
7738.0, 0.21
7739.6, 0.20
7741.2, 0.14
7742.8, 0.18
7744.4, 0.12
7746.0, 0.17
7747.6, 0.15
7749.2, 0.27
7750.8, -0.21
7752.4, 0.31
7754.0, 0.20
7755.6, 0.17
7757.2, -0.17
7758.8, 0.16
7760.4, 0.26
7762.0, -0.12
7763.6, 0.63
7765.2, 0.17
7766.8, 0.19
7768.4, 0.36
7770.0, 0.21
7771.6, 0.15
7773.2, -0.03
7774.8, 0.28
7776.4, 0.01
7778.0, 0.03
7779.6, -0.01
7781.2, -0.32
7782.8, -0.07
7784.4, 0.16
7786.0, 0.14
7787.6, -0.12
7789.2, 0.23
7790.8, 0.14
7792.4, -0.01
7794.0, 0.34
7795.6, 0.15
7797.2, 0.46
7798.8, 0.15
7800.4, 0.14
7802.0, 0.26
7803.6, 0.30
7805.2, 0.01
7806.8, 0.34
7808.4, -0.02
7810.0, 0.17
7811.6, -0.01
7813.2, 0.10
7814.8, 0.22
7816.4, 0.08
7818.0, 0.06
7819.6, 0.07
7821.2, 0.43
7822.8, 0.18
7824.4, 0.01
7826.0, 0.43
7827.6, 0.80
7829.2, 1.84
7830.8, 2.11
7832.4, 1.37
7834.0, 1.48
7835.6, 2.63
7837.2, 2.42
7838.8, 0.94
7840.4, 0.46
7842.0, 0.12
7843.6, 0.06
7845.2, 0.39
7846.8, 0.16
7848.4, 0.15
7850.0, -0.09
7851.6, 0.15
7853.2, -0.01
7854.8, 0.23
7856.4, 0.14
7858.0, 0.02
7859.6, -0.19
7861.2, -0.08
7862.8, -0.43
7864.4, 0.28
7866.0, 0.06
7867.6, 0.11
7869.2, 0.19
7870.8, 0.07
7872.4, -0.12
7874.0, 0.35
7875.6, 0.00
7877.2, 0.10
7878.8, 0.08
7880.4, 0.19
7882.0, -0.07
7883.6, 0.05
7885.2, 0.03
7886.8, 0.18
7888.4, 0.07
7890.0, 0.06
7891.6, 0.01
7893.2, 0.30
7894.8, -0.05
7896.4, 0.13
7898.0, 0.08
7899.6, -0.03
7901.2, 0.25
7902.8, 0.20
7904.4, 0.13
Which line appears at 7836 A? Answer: [O II]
